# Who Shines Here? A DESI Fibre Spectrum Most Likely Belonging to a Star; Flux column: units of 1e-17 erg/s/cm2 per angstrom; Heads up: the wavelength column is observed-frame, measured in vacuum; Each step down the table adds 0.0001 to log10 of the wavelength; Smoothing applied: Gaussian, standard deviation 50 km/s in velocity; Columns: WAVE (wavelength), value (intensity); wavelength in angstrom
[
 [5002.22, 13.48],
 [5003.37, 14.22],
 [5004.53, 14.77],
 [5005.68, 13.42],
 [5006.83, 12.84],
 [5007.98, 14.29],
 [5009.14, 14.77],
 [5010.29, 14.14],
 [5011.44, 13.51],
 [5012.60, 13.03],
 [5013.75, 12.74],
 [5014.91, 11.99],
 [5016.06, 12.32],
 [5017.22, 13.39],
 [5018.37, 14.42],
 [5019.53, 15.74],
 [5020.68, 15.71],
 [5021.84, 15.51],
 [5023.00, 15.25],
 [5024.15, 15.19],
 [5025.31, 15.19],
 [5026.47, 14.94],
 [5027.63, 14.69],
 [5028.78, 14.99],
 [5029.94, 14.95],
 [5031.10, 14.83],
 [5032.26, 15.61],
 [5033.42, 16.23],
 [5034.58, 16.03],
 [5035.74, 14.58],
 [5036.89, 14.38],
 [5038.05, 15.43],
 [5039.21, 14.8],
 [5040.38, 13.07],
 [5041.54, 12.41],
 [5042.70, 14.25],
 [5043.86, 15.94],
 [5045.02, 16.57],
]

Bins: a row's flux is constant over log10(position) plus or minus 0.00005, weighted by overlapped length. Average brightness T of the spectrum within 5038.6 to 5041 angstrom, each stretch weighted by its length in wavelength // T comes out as 13.9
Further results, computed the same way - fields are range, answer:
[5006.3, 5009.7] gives 14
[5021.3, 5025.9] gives 15.3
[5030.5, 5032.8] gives 15.2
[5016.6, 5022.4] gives 14.9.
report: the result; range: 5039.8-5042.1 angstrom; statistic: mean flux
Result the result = 12.7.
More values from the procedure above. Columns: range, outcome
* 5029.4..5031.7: 14.9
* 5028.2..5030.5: 15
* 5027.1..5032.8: 15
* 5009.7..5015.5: 13.1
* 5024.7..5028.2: 14.9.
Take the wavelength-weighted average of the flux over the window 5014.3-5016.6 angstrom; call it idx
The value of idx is 12.2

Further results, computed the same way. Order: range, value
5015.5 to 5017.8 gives 12.9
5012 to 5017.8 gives 12.7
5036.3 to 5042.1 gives 14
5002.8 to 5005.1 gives 14.4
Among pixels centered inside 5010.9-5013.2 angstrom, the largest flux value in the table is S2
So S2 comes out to 13.51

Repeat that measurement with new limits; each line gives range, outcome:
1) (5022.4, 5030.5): 15.25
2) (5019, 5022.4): 15.74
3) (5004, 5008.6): 14.77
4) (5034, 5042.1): 16.03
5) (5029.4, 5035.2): 16.23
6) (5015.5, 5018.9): 14.42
